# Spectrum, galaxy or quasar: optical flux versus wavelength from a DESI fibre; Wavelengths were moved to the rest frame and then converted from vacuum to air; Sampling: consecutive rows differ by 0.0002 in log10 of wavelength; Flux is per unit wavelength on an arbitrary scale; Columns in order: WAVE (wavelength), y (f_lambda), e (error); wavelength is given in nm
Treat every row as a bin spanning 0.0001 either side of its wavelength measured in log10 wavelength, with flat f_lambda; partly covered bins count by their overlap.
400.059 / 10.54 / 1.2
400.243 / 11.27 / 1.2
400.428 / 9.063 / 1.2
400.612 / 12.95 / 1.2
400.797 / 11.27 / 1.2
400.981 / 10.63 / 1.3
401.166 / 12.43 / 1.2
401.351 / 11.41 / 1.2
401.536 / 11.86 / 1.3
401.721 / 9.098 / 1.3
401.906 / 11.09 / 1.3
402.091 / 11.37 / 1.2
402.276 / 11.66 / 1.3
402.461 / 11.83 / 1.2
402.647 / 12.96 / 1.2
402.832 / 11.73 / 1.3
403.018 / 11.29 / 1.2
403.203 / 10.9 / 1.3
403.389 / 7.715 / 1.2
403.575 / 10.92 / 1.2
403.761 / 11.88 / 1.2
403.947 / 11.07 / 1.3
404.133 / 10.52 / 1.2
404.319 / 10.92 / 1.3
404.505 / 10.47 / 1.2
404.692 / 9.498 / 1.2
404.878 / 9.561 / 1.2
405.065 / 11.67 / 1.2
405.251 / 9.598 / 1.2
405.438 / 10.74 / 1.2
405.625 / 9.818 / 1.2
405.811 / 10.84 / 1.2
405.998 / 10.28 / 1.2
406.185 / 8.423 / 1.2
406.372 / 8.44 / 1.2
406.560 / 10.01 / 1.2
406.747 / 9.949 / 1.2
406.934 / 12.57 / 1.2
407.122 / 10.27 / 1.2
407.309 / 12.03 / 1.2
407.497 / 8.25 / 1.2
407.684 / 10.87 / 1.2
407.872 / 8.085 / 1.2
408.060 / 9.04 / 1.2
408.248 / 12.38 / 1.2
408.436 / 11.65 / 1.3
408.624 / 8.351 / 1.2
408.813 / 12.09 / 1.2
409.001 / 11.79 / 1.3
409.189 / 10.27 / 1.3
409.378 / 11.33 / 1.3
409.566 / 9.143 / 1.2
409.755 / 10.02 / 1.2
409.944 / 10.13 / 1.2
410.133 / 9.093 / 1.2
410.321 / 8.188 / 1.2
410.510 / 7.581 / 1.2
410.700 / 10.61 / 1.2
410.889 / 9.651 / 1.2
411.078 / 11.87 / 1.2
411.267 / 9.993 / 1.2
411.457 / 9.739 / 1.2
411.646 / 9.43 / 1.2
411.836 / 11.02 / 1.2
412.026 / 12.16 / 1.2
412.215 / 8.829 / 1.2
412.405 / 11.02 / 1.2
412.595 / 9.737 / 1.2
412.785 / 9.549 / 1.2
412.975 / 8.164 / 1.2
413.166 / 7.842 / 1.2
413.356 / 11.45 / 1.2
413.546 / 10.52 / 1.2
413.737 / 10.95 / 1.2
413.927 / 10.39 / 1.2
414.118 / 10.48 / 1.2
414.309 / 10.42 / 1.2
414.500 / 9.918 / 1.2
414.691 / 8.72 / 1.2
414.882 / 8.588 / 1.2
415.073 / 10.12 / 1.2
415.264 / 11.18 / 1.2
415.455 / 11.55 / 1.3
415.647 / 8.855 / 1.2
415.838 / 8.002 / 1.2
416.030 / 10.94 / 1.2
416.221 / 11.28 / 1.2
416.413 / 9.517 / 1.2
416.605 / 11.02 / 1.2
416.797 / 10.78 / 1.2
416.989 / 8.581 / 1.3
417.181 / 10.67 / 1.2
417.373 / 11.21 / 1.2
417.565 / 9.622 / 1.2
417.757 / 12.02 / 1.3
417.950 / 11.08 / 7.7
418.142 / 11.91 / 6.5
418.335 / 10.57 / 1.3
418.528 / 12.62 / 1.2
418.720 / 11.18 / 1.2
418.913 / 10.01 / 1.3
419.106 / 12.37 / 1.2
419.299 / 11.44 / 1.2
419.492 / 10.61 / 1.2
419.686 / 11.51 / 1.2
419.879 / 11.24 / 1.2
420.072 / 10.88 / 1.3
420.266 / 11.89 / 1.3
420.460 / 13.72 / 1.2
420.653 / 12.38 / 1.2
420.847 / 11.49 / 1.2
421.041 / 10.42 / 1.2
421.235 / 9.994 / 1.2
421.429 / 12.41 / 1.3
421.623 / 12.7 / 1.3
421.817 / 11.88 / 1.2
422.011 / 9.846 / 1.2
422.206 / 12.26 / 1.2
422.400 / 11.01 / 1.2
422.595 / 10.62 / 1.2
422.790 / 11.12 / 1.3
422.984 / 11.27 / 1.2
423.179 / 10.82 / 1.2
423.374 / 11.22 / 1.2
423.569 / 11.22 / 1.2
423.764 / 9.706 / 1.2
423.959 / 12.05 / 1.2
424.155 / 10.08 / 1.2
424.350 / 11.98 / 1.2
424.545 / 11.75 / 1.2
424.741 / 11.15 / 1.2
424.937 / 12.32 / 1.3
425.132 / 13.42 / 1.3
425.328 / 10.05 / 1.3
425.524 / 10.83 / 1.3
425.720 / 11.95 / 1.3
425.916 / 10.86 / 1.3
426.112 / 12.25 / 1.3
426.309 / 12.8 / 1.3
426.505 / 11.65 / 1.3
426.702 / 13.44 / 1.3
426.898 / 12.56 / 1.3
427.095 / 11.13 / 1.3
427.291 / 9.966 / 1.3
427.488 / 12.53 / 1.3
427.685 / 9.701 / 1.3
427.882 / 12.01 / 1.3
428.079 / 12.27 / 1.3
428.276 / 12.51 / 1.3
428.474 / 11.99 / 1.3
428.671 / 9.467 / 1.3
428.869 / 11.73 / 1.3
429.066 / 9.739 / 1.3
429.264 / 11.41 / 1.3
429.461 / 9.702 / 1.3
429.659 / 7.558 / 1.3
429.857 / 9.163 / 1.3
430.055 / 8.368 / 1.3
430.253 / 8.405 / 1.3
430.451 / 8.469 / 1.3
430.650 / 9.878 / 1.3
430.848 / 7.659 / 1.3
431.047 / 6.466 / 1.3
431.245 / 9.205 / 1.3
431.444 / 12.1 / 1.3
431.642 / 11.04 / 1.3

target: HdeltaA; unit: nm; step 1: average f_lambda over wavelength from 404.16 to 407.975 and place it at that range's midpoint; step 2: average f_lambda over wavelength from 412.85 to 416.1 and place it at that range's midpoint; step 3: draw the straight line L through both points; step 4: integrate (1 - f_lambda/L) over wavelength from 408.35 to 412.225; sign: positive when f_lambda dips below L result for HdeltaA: -0.065 nm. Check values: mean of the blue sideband 10.1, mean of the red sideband 9.87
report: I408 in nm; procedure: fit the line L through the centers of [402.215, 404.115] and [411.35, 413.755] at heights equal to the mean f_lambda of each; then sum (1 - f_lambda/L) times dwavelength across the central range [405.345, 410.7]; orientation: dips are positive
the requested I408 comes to 0.25 nm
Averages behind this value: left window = 11.2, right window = 10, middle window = 10.1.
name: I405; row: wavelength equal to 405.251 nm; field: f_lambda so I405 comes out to 9.598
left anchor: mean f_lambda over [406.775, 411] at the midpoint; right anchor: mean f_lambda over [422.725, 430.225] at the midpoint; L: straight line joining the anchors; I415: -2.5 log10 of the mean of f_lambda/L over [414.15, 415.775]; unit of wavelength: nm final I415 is 0.06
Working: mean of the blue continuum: 10.2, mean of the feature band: 9.9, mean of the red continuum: 11.1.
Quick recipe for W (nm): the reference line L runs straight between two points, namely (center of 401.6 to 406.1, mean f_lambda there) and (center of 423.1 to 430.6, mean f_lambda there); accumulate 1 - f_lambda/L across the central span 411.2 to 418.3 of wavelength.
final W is 0.43 nm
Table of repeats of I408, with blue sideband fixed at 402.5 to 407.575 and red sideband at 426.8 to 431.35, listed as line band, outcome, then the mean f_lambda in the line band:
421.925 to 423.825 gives -0.14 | 10.9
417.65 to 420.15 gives -0.27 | 11.3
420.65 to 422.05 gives -0.16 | 11.4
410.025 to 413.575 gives 0.19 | 9.8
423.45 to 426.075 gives -0.31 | 11.4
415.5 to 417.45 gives 0.03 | 10.1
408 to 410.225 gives -0.01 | 10.5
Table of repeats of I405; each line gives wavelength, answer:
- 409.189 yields 10.27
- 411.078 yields 11.87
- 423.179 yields 10.82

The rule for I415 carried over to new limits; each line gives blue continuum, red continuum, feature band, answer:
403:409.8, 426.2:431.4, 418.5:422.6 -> -0.110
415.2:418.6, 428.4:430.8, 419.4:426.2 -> -0.127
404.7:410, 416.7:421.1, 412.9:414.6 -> 0.081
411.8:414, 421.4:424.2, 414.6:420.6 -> -0.014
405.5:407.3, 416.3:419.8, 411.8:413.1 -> 0.063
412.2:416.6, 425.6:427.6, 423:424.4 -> 0.042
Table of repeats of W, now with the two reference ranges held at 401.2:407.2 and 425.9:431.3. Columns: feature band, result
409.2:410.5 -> 0.13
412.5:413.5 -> 0.11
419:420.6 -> -0.18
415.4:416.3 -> 0.04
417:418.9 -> -0.09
